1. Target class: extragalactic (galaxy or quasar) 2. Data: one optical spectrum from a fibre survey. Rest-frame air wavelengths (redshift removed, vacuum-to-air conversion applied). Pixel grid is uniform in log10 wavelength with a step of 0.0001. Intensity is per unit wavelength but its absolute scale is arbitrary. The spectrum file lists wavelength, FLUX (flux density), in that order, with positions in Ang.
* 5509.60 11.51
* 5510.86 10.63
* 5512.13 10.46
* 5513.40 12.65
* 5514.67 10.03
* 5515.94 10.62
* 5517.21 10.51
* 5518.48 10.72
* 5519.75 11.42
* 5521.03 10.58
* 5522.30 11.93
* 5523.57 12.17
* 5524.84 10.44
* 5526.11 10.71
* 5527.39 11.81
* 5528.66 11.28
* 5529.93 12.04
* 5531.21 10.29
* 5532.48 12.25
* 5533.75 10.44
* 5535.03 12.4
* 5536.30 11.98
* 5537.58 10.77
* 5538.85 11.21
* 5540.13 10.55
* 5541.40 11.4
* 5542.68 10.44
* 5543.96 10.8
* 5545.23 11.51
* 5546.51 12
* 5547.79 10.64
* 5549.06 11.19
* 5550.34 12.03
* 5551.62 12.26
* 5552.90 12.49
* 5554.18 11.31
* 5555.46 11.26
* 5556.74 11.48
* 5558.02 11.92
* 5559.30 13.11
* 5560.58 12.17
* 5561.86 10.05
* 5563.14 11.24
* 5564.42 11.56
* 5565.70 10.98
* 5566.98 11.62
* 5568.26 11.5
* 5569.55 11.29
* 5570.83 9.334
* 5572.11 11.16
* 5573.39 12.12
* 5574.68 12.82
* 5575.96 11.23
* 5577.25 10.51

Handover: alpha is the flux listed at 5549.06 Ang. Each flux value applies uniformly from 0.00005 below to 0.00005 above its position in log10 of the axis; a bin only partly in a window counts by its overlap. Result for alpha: 11.19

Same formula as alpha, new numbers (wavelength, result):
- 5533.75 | 10.44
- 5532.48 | 12.25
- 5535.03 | 12.4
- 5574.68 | 12.82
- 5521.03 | 10.58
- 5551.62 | 12.26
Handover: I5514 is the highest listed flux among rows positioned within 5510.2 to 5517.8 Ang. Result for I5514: 12.65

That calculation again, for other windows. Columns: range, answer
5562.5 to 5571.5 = 11.62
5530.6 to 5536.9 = 12.4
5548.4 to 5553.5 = 12.49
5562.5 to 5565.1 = 11.56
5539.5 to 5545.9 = 11.51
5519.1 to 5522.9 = 11.93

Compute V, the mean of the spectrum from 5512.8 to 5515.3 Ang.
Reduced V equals 11.3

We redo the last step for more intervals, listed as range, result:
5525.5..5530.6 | 11.4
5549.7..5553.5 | 12.2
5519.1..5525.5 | 11.3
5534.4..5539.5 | 11.6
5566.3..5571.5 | 10.9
